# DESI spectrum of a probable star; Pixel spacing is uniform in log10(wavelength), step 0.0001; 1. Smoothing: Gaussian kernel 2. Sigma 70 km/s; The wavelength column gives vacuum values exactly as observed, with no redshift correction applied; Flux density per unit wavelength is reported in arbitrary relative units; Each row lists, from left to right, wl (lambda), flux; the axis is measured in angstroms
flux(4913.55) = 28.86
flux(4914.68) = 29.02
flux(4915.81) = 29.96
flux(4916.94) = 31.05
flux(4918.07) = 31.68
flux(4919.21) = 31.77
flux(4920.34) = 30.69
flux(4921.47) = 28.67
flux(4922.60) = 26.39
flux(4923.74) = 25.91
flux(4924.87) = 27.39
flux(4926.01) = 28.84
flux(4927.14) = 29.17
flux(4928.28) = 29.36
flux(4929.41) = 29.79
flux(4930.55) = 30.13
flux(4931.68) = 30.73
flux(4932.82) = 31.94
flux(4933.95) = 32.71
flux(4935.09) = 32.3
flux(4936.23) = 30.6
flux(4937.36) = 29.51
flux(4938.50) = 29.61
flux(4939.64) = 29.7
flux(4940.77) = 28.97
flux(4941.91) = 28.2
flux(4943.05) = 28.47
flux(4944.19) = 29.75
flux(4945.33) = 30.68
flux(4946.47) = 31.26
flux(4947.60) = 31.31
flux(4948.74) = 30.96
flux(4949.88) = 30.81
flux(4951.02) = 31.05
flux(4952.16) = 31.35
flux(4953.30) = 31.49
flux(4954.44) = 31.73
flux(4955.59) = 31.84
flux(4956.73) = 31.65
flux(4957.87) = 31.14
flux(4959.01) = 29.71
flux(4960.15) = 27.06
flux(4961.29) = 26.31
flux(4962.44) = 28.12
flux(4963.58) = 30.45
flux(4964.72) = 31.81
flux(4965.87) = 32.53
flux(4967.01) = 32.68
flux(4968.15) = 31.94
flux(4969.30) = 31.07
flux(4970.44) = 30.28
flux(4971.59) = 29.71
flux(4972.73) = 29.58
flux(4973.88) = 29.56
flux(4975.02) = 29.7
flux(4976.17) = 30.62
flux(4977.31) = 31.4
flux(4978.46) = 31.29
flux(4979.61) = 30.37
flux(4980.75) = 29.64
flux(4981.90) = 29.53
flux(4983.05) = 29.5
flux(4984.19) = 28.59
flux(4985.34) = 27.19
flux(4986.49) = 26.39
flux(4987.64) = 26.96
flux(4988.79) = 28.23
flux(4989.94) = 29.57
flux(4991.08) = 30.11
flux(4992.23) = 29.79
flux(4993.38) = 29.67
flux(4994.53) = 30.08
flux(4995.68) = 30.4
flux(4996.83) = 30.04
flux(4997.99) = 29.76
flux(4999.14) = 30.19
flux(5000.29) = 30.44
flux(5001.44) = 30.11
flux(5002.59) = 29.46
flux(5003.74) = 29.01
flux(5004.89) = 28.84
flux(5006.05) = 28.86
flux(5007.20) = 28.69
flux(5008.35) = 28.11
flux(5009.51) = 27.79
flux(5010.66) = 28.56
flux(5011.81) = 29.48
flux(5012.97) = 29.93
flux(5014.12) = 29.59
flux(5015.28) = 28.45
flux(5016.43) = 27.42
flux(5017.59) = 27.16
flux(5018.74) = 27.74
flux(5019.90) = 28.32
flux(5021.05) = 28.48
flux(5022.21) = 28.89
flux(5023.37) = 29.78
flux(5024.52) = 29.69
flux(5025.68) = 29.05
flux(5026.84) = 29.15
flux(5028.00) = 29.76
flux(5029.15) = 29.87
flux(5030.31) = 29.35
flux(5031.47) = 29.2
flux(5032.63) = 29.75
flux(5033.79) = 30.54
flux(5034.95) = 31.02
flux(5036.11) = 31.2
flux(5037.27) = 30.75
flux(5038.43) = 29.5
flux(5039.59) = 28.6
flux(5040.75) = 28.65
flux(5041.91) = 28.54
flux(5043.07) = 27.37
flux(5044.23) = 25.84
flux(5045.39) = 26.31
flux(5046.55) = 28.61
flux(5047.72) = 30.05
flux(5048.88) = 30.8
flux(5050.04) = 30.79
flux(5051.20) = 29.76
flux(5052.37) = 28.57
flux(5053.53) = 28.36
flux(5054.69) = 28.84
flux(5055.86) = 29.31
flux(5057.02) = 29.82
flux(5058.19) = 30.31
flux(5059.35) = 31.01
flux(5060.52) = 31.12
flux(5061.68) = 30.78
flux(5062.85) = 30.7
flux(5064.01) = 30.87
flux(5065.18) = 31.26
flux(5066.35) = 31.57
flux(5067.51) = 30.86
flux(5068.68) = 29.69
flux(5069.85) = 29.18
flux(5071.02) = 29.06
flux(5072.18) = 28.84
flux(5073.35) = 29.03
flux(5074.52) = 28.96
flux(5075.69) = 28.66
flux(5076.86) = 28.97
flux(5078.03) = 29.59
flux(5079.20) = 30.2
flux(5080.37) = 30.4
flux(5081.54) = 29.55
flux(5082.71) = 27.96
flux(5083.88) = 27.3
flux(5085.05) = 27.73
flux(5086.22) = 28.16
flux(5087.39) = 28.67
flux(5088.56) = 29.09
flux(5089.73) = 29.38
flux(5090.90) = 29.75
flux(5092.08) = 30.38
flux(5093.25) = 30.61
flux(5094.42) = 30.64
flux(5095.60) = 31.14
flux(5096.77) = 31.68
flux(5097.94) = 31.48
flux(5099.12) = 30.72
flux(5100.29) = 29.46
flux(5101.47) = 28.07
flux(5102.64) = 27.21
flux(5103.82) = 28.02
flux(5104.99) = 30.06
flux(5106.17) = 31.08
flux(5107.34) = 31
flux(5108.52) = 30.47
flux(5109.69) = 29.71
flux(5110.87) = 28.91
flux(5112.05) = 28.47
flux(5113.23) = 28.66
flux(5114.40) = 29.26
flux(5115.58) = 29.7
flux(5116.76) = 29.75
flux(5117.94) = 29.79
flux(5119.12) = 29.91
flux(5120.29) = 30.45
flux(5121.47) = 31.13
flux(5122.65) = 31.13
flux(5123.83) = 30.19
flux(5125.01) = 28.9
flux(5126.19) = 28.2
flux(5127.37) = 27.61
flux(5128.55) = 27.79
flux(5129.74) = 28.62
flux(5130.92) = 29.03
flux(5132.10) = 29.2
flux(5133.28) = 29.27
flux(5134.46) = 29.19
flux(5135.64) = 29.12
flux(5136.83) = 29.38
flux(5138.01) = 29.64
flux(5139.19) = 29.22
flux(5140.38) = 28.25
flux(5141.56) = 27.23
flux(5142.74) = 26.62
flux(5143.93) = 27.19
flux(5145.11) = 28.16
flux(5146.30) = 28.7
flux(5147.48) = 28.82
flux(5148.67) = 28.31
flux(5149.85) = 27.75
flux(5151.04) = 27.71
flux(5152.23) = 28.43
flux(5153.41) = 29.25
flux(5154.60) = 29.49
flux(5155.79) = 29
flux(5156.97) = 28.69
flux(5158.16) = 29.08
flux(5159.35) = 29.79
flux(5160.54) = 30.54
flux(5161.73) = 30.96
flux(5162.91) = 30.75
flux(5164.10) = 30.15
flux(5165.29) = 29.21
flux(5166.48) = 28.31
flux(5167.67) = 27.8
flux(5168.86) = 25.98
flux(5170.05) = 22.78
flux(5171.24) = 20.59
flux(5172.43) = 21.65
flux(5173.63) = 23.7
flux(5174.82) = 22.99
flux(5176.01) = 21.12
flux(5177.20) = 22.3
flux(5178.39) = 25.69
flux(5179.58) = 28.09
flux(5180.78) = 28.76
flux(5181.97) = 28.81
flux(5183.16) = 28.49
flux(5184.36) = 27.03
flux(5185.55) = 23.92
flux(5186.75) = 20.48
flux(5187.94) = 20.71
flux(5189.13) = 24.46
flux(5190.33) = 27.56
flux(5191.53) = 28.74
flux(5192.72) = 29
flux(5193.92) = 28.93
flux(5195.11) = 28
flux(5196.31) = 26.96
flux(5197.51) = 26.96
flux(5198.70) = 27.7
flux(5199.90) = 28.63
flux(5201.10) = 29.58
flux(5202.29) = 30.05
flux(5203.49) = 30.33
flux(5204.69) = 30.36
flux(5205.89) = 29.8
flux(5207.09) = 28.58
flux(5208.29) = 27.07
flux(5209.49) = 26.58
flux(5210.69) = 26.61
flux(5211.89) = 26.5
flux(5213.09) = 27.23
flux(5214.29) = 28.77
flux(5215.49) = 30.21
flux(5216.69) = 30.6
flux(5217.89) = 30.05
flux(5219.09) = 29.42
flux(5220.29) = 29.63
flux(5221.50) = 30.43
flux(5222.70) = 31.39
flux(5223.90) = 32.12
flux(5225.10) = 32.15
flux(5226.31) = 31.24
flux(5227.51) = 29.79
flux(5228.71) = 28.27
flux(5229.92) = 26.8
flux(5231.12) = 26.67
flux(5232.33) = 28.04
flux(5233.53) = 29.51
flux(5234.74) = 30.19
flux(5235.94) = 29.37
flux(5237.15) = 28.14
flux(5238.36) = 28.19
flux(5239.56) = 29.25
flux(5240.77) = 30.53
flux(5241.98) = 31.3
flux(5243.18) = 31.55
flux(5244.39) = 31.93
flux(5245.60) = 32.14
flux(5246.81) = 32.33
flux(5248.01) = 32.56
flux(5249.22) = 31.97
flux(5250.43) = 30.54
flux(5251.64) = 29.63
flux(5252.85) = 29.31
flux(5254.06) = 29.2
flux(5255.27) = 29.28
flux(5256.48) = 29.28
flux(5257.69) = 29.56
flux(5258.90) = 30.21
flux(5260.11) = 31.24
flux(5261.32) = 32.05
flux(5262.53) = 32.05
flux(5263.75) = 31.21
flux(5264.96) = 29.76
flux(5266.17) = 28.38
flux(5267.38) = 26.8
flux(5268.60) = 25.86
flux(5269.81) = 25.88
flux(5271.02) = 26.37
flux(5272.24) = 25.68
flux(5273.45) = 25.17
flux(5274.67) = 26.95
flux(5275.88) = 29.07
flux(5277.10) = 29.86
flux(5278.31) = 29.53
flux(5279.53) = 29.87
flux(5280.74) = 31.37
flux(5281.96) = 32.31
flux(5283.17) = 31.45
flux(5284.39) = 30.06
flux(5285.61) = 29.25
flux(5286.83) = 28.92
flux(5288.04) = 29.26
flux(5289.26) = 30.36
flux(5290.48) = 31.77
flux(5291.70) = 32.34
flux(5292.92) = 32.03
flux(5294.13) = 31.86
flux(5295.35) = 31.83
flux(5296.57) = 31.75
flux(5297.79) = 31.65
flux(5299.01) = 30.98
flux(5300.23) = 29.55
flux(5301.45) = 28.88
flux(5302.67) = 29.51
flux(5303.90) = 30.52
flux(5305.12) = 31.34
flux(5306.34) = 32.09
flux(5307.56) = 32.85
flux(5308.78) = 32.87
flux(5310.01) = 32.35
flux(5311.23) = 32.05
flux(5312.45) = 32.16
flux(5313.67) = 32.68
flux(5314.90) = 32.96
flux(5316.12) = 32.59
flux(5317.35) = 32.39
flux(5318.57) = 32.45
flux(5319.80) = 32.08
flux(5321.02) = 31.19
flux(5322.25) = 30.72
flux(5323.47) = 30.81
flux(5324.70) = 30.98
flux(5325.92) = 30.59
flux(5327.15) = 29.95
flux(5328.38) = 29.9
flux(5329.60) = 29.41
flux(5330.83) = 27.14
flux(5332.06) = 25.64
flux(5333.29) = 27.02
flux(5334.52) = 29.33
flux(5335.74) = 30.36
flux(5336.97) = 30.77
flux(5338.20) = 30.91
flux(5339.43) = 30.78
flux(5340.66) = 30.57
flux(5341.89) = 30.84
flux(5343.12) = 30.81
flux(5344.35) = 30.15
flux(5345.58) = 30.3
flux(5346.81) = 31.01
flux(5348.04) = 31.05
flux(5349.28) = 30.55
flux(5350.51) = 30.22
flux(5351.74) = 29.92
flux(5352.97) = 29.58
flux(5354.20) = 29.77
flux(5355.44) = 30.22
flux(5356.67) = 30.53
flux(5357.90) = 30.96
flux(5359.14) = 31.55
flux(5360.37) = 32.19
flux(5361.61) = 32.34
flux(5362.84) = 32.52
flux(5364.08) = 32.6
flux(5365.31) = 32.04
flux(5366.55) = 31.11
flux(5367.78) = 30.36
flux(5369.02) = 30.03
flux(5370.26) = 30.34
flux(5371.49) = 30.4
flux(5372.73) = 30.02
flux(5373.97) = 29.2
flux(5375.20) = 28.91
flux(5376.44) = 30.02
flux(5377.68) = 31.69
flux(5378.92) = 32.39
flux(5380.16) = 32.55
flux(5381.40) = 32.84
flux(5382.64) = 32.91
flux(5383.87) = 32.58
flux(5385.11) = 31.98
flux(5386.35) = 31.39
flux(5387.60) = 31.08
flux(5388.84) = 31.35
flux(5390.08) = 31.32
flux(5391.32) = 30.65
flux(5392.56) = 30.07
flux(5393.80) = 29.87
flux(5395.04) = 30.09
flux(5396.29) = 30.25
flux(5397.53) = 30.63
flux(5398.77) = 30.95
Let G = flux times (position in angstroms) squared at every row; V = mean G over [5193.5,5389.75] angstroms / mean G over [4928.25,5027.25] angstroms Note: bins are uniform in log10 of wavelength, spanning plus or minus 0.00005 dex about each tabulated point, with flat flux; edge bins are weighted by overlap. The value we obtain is 1.15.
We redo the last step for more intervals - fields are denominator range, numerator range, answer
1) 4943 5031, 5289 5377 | 1.19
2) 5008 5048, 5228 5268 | 1.13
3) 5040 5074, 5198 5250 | 1.07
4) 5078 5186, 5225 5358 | 1.13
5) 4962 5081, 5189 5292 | 1.08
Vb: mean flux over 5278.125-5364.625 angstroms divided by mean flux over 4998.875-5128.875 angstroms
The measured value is 1.05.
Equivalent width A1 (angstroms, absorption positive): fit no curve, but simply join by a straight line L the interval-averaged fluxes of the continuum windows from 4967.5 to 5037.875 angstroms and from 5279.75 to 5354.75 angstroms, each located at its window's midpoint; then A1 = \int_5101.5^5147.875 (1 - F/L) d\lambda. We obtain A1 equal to 1.3 angstroms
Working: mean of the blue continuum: 29.4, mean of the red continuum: 30.8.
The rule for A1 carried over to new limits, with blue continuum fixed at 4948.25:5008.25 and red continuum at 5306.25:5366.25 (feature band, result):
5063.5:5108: 0.9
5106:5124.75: 0.2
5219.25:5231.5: 0.3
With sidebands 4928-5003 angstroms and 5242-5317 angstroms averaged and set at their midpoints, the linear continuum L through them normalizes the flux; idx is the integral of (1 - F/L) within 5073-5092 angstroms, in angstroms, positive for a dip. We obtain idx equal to 0.77 angstroms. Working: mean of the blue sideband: 30.1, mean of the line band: 29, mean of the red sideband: 30.4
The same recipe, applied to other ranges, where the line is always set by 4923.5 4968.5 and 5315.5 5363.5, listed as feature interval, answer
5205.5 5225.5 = 0.8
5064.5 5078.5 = 0.3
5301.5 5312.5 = -0.4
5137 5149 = 0.8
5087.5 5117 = 0.6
